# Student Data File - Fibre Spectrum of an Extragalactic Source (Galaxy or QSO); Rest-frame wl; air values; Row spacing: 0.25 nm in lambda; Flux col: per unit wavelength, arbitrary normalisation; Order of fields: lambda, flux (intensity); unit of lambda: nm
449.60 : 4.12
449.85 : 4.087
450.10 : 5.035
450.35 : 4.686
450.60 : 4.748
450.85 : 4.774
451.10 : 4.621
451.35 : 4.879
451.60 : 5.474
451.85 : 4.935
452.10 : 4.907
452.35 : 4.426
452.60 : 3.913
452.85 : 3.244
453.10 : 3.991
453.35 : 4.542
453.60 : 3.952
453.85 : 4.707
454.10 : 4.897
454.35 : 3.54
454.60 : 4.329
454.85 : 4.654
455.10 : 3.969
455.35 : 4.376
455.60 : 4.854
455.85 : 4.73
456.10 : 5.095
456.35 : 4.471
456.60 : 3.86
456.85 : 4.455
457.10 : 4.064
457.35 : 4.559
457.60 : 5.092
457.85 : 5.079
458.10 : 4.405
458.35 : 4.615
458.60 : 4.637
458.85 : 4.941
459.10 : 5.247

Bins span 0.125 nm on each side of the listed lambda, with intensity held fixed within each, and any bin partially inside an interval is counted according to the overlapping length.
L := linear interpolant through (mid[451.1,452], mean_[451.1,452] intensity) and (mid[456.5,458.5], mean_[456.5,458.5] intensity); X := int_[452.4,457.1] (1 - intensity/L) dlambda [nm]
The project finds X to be 0.44 nm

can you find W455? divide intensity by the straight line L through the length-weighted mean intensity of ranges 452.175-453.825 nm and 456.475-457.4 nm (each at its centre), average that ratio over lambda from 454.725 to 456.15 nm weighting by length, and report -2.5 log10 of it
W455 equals -0.11 mag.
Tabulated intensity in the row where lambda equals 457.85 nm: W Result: 5.079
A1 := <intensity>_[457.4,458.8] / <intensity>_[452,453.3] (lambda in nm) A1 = 1.16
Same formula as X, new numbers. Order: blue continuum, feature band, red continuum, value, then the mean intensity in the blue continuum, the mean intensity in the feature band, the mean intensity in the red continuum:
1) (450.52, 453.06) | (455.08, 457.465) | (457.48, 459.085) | 0.14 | 4.57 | 4.46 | 4.82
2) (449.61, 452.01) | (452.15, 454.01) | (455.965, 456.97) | 0.20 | 4.77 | 4.16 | 4.47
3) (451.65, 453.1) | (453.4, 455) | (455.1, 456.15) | 0.05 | 4.32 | 4.35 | 4.65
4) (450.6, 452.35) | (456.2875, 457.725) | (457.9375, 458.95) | 0.09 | 4.88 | 4.41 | 4.66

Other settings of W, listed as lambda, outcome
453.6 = 3.952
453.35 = 4.542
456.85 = 4.455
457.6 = 5.092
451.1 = 4.621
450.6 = 4.748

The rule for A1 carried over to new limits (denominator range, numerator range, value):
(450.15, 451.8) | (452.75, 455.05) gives 0.86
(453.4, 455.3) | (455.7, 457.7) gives 1.05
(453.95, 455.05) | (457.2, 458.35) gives 1.10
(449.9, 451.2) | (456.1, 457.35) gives 0.92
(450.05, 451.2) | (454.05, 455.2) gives 0.89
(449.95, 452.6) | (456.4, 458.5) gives 0.94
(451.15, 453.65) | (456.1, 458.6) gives 1.02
